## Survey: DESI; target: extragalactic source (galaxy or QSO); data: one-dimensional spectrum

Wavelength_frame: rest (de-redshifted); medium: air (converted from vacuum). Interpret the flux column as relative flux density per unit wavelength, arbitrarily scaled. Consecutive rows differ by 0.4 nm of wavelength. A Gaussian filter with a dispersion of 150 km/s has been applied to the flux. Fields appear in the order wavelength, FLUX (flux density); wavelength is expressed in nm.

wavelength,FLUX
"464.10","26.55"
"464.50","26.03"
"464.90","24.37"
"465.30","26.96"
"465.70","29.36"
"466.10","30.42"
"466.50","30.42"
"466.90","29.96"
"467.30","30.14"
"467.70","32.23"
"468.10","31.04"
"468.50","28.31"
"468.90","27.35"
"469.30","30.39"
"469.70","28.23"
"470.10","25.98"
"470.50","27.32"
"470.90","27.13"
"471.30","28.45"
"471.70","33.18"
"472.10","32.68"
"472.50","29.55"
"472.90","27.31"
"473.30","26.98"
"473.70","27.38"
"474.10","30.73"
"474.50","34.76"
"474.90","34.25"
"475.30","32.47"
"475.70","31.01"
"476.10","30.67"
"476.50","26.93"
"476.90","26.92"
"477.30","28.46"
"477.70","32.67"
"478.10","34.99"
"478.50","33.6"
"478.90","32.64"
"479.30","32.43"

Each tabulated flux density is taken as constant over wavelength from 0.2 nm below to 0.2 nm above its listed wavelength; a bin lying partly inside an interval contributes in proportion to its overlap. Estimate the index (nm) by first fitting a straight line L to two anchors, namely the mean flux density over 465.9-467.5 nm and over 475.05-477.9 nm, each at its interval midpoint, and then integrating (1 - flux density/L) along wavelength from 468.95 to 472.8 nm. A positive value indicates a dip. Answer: 0.13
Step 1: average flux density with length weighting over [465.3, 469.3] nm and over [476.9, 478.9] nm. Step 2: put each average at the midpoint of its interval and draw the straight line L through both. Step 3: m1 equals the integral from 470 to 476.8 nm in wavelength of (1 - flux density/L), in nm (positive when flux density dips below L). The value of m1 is 0.26 nm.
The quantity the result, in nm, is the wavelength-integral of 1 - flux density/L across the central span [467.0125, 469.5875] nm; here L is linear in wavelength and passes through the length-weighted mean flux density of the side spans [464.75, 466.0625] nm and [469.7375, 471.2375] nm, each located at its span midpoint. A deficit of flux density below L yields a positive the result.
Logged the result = -0.25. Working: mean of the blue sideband 27.4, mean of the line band 29.9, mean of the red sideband 27.1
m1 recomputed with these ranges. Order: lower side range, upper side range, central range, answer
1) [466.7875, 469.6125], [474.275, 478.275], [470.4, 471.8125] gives 0.07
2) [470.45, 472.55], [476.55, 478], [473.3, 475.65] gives -0.14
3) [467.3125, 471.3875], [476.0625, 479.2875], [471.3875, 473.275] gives -0.04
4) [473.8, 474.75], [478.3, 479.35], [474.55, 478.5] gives 0.17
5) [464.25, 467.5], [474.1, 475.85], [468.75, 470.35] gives 0.12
